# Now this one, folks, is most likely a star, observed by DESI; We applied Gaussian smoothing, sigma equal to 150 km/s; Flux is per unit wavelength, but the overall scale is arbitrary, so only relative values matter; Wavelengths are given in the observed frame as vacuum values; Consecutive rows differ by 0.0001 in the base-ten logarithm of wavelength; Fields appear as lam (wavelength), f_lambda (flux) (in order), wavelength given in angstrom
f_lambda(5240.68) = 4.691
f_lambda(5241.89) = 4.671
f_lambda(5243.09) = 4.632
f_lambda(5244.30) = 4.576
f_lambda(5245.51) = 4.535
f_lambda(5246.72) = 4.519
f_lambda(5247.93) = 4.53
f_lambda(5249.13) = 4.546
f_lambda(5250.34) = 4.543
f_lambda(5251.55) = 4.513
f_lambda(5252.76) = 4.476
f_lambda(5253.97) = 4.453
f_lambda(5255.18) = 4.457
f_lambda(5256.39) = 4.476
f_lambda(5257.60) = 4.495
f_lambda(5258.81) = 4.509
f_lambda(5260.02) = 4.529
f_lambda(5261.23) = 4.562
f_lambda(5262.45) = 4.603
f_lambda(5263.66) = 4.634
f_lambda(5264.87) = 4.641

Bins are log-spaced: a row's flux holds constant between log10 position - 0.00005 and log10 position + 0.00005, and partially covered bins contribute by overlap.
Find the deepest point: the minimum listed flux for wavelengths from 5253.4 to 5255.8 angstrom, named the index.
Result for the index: 4.453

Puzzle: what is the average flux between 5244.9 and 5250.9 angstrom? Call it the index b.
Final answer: 4.54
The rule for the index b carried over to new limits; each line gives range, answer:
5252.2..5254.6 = 4.46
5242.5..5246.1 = 4.57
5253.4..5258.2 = 4.47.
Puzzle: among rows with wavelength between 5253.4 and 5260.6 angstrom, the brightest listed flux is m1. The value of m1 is 4.529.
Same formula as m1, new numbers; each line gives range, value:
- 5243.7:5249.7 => 4.576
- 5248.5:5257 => 4.546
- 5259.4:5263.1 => 4.603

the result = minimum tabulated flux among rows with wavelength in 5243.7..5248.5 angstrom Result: 4.519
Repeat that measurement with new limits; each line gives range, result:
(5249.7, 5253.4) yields 4.476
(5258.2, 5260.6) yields 4.509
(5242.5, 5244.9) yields 4.576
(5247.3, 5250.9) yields 4.53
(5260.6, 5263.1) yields 4.562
